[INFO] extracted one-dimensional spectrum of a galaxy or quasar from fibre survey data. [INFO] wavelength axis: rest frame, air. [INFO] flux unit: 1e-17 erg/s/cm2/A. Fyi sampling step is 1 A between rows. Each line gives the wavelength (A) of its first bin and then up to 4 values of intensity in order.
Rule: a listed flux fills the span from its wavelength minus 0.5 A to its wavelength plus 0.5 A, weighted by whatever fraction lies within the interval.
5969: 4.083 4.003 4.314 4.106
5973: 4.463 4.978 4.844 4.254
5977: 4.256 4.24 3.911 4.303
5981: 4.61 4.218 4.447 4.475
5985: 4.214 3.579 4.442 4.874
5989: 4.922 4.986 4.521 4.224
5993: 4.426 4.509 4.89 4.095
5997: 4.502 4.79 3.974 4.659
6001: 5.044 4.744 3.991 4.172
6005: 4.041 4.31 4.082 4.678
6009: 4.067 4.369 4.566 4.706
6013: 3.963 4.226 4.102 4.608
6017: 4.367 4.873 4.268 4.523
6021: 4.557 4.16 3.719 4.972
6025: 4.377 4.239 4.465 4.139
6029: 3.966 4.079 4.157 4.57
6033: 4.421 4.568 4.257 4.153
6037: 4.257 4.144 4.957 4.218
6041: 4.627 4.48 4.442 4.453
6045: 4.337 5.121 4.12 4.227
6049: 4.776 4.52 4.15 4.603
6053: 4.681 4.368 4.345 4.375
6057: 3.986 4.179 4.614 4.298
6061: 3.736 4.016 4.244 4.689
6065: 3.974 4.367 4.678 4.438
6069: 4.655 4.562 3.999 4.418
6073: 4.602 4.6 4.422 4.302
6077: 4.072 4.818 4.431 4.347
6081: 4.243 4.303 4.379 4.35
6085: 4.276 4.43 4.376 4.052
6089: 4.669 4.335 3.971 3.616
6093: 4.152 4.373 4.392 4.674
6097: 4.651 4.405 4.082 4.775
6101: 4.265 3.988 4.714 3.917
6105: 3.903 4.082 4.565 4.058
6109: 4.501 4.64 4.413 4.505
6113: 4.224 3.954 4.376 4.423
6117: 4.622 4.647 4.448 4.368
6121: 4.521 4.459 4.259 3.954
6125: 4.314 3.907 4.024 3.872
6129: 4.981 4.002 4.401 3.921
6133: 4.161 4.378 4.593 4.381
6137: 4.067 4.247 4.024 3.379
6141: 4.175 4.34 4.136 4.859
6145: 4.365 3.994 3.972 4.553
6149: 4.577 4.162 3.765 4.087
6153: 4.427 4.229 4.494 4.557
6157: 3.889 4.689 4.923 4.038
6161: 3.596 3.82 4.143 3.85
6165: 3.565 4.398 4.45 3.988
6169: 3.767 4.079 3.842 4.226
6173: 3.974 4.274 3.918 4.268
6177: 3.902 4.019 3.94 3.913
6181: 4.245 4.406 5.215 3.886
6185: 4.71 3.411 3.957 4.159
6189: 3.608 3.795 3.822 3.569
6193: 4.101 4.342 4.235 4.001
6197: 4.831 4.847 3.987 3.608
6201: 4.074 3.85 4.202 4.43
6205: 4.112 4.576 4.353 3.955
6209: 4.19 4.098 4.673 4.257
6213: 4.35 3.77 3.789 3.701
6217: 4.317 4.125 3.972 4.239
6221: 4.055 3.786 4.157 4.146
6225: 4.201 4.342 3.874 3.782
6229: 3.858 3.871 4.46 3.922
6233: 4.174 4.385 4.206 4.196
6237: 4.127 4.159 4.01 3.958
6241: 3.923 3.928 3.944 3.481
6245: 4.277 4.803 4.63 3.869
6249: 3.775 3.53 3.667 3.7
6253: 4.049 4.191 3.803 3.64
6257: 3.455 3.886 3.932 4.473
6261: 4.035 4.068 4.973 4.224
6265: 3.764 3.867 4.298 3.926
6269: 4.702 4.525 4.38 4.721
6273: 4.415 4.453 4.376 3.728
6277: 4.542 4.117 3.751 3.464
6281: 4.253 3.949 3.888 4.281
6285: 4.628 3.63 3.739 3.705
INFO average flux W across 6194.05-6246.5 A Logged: 4.13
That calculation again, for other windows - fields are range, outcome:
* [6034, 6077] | 4.39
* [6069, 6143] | 4.3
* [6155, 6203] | 4.1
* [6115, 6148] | 4.26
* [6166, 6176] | 4.09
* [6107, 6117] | 4.37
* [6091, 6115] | 4.29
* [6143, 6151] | 4.3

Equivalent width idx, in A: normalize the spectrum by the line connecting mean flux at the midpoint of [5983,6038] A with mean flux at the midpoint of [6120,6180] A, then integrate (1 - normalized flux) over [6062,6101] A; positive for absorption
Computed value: -0.8 A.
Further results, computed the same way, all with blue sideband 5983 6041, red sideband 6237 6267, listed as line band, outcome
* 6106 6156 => -0.9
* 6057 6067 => 0.2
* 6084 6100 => -0.2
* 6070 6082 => -0.3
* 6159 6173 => 0.4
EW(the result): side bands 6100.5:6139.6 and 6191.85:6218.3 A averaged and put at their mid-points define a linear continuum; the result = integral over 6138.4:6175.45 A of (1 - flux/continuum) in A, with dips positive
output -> 0.7 A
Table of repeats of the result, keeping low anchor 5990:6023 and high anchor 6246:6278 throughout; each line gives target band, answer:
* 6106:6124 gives -0.43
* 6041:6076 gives -0.40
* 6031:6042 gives -0.09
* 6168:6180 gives 0.59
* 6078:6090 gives -0.14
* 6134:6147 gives 0.15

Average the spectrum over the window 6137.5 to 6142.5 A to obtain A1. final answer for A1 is 4.03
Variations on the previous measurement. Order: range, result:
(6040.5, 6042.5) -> 4.55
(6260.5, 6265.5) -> 4.21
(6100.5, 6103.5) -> 4.32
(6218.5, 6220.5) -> 4.11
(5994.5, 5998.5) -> 4.57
